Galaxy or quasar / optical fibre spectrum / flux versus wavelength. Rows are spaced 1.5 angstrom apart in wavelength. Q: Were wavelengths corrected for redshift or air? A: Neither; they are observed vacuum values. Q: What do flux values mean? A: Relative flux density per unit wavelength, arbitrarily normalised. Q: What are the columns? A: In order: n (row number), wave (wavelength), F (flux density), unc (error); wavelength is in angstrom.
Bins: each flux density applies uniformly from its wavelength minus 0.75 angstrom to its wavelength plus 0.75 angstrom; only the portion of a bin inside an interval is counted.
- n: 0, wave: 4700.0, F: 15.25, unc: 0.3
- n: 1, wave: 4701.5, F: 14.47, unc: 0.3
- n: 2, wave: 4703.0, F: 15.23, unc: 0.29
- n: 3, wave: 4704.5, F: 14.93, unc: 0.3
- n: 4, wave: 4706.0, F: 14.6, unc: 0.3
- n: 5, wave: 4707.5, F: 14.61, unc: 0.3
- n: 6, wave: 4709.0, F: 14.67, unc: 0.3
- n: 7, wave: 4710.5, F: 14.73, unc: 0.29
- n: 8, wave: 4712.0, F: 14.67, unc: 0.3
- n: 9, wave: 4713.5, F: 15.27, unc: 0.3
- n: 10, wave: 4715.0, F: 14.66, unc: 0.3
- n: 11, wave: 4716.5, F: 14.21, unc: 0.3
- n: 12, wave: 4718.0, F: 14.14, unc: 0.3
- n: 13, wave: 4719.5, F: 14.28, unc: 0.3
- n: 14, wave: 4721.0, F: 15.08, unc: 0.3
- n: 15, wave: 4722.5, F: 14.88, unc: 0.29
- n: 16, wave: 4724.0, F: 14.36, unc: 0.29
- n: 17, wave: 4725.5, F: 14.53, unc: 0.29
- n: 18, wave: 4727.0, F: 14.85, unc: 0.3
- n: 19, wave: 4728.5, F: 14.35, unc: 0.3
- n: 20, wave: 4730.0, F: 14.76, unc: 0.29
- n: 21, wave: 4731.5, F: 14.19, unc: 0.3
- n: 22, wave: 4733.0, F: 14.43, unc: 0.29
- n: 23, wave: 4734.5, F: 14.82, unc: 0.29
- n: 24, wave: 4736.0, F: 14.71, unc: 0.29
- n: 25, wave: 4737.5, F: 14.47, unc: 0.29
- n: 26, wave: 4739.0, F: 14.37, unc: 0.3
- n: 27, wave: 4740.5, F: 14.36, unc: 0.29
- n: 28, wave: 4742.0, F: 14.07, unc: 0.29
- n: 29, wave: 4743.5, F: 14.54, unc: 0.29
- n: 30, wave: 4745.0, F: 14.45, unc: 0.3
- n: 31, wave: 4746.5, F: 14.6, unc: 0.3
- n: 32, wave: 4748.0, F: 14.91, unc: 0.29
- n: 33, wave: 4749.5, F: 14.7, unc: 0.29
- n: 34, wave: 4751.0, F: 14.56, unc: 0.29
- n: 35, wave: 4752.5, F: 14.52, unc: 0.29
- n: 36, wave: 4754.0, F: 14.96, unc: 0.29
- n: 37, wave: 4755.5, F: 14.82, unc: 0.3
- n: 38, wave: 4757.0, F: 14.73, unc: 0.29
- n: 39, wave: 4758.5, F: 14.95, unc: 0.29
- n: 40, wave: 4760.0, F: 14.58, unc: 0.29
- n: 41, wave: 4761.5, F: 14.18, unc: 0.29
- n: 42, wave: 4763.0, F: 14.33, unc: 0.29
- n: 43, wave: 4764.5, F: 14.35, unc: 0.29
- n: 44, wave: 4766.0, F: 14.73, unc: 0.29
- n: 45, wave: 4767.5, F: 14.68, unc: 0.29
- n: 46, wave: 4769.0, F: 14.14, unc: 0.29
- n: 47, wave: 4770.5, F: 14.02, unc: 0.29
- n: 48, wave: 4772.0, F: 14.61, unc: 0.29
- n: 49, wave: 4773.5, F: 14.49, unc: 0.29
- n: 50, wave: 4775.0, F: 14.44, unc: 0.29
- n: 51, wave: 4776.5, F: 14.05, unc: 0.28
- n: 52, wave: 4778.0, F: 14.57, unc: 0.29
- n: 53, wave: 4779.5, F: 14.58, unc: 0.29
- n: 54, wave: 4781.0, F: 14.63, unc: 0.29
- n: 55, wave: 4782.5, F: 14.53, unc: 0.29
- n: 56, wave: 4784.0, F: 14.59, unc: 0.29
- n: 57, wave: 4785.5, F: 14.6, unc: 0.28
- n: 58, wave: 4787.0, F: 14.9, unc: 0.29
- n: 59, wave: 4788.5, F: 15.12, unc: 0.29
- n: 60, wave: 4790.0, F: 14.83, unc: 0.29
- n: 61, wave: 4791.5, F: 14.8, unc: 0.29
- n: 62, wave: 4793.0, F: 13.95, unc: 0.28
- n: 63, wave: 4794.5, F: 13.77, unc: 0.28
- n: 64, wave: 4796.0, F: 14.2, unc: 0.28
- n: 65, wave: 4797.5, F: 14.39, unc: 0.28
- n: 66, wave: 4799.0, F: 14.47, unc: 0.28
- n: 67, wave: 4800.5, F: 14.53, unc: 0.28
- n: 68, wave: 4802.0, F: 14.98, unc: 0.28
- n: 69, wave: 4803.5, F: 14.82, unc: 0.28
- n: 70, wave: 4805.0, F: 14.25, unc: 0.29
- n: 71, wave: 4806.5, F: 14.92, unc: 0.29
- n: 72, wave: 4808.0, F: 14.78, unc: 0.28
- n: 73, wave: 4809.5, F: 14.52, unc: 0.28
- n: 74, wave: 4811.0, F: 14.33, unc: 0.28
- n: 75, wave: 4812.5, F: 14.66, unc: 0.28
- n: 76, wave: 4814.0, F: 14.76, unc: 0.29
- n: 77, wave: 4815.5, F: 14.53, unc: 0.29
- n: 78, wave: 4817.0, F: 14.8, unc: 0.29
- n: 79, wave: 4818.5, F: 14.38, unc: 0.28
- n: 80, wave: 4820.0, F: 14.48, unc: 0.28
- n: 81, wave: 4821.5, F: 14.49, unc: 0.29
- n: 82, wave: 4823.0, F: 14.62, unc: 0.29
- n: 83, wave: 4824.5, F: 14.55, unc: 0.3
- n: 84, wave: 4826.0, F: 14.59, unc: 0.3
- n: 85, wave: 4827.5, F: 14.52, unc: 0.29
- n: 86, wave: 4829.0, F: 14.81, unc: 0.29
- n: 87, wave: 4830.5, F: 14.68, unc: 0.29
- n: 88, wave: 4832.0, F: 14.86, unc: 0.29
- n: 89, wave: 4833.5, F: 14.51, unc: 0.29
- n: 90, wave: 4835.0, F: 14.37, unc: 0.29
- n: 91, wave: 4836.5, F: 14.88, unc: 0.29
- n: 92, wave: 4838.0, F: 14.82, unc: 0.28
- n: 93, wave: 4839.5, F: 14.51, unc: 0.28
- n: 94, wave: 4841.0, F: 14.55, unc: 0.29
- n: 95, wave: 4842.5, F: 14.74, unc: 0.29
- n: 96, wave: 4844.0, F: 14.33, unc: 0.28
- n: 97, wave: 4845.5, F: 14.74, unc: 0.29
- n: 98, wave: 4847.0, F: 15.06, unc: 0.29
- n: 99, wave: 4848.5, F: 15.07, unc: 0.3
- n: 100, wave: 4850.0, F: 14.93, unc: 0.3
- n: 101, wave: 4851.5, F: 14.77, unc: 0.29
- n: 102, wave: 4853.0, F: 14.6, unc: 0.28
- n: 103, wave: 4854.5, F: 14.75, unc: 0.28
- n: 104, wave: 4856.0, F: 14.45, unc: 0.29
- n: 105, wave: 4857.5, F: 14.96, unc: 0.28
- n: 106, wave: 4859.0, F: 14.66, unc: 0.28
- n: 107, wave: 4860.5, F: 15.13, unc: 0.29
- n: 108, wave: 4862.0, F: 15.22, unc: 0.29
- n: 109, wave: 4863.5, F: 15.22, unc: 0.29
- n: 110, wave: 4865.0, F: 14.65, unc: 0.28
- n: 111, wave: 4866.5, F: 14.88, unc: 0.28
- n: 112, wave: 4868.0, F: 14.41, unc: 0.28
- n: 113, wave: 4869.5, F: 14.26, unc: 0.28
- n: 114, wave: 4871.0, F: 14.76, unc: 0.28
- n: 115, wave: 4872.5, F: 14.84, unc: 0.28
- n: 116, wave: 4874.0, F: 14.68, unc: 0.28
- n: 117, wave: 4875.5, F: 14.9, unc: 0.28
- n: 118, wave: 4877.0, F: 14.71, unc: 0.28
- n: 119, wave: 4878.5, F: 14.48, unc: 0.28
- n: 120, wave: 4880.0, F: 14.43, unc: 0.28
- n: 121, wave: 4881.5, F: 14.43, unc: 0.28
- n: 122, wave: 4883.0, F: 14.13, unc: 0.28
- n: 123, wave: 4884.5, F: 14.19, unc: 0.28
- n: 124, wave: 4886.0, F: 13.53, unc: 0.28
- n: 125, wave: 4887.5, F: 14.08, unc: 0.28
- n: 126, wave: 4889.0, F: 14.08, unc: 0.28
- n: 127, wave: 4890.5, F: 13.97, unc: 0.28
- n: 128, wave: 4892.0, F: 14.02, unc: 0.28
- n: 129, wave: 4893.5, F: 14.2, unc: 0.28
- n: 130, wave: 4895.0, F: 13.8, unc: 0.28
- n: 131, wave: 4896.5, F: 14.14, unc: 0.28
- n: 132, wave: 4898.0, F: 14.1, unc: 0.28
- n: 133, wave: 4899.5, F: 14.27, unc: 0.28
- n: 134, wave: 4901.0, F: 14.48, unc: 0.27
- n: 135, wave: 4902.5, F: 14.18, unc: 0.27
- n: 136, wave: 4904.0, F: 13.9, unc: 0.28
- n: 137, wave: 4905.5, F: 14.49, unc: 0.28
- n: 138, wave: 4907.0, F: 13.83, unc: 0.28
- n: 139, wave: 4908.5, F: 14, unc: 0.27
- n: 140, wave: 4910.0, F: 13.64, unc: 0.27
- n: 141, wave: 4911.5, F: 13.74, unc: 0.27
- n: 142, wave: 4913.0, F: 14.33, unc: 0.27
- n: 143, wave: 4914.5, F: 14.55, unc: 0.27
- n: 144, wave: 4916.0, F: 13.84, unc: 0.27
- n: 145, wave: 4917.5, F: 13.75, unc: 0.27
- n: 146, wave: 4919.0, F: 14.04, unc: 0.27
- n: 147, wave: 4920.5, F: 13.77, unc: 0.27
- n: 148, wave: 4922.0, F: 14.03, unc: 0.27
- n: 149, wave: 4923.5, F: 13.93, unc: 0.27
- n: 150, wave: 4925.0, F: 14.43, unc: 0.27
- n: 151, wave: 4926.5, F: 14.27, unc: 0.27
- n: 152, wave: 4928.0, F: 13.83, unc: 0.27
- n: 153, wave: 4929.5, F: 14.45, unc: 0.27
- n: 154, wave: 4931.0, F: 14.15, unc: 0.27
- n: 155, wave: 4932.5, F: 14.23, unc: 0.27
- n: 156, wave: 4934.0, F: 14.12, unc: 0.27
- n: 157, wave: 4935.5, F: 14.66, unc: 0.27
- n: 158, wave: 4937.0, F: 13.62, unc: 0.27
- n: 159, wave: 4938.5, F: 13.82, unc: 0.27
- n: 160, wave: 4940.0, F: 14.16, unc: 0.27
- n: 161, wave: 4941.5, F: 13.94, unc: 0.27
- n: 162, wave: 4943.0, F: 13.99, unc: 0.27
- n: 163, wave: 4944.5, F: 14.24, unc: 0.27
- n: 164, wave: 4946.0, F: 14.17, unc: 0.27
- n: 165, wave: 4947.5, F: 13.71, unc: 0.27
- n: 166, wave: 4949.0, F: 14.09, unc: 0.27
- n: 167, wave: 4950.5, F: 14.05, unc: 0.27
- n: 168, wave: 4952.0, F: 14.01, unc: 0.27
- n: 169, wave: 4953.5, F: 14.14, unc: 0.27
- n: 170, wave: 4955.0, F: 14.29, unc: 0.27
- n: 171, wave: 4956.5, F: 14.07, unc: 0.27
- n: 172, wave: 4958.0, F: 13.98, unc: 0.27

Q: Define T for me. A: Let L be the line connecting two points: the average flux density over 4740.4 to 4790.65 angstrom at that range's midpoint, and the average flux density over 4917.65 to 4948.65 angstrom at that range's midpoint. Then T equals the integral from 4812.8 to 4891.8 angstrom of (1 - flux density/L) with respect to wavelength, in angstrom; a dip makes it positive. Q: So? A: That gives -1.6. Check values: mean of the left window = 14.6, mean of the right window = 14.1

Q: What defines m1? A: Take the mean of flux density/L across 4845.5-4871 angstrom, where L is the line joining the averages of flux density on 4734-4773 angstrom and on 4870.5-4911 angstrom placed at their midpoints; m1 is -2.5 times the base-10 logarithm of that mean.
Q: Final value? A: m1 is -0.04 mag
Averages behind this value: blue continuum 14.5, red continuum 14.2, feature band 14.8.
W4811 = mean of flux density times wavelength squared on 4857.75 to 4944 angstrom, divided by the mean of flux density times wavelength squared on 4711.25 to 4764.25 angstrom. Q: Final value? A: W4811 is 1.05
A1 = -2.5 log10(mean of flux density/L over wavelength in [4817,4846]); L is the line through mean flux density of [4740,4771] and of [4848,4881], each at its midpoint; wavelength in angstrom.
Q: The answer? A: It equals 0.006 mag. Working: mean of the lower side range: 14.5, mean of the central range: 14.6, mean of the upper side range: 14.8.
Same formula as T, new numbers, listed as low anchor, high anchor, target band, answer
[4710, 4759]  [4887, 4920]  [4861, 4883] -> -0.8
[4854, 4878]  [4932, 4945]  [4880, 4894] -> 0.5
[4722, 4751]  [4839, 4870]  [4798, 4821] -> 0.1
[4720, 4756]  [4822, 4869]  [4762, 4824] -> 0.6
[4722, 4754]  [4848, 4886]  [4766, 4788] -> 0.1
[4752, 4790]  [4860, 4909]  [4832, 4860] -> -0.5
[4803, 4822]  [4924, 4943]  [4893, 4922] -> 0.4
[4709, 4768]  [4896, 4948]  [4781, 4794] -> -0.2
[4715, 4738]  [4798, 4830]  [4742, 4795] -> 0.1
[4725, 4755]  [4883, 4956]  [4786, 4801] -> -0.1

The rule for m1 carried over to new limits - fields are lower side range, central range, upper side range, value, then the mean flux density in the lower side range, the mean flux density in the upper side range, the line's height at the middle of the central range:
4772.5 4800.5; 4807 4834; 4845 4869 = 0.004 mag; 14.5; 14.8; 14.7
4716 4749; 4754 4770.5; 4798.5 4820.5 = 0.001 mag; 14.5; 14.6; 14.6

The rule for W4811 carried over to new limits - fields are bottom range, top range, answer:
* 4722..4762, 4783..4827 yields 1.03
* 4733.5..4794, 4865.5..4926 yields 1.03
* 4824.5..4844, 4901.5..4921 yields 0.99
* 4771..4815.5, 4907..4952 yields 1.02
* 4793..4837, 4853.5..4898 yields 1.02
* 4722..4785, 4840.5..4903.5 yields 1.05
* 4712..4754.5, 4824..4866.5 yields 1.06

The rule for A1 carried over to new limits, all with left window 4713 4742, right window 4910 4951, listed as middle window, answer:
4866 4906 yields -0.01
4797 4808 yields -0.02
